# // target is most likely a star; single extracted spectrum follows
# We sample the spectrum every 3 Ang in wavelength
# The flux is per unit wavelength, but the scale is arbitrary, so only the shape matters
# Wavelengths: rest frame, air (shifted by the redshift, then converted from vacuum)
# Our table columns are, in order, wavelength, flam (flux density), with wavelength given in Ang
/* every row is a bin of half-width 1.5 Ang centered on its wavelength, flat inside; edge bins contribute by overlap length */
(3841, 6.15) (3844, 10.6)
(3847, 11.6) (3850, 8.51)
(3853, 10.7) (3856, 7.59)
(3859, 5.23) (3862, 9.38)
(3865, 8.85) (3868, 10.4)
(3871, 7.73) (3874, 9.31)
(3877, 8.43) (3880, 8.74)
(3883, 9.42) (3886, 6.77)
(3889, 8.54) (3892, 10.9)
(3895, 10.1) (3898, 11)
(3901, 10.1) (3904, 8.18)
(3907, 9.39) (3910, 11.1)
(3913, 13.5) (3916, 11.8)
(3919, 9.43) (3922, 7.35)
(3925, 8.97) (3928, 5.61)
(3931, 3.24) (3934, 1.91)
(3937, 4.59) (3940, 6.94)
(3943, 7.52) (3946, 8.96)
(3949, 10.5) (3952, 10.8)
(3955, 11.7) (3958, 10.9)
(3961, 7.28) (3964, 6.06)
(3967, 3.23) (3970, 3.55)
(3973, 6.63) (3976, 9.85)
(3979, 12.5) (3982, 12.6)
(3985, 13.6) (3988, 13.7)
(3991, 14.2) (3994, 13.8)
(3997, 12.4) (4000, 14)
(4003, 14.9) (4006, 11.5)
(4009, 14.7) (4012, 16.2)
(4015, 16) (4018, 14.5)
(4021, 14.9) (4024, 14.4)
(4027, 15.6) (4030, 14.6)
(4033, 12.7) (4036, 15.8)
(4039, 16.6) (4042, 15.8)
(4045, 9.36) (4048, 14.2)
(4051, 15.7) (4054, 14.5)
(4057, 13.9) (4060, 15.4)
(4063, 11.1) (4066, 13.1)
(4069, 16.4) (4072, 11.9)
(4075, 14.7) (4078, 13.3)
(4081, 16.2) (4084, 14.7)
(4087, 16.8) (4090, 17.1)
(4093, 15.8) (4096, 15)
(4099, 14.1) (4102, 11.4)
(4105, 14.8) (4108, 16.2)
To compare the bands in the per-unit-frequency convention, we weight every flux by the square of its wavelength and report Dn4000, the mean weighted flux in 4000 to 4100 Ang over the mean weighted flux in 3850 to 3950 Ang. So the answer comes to 1.84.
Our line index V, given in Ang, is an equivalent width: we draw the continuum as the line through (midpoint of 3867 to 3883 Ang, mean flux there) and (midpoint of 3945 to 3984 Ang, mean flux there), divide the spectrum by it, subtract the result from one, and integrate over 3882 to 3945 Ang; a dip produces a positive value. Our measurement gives 3.59 Ang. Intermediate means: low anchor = 8.92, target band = 8.39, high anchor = 8.87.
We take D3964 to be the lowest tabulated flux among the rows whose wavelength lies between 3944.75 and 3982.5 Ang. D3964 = 3.23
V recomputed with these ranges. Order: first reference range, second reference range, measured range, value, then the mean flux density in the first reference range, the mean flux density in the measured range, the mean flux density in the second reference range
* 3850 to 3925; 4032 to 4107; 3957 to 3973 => 7.48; 9.31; 6.1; 14.4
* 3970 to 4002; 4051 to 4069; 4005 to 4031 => -3.90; 12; 14.8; 14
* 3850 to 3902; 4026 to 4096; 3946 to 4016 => 5.77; 8.99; 11.2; 14.6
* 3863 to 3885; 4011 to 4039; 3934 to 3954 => 6.77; 8.94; 7.83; 15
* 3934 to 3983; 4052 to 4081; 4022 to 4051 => -4.96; 8.11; 14.4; 14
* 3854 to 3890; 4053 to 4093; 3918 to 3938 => 8.43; 8.4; 5.81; 14.6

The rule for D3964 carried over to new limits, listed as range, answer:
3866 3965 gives 1.91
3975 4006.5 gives 9.85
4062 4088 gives 11.1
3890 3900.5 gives 10.1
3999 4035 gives 11.5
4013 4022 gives 14.5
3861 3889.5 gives 6.77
